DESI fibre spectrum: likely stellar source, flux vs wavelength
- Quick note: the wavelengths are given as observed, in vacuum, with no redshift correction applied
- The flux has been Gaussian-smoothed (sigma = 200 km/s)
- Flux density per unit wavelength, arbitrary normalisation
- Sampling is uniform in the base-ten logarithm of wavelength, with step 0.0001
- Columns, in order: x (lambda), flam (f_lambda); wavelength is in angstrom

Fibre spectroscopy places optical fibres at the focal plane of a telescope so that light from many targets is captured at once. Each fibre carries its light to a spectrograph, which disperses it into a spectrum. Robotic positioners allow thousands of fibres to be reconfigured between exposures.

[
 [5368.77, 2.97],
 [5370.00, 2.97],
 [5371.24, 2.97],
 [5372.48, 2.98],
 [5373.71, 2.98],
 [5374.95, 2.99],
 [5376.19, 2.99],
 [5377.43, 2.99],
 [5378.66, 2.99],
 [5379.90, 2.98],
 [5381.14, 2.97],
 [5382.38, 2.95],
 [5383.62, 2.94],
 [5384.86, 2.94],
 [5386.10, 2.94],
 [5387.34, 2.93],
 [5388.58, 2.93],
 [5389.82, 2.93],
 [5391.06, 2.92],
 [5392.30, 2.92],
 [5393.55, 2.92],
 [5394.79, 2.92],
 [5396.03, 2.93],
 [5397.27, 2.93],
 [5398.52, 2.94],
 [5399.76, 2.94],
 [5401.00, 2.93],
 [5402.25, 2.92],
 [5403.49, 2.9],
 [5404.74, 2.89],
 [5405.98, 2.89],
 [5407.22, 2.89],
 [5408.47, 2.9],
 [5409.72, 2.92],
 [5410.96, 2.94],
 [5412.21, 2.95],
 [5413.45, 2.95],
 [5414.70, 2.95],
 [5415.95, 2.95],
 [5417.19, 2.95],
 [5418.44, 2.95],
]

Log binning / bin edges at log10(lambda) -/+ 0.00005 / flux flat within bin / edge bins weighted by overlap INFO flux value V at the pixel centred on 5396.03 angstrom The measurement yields 2.93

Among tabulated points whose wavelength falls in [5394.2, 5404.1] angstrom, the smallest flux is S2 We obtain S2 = 2.9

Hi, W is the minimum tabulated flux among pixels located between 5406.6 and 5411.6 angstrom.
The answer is 2.89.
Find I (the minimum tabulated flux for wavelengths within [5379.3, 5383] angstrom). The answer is 2.95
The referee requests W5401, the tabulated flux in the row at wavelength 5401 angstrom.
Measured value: 2.93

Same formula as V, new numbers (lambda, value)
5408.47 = 2.9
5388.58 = 2.93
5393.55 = 2.92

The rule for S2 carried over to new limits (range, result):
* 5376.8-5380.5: 2.98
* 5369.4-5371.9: 2.97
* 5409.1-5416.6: 2.92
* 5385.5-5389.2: 2.93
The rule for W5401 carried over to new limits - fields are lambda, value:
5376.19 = 2.99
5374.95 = 2.99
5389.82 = 2.93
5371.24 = 2.97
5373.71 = 2.98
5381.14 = 2.97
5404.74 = 2.89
